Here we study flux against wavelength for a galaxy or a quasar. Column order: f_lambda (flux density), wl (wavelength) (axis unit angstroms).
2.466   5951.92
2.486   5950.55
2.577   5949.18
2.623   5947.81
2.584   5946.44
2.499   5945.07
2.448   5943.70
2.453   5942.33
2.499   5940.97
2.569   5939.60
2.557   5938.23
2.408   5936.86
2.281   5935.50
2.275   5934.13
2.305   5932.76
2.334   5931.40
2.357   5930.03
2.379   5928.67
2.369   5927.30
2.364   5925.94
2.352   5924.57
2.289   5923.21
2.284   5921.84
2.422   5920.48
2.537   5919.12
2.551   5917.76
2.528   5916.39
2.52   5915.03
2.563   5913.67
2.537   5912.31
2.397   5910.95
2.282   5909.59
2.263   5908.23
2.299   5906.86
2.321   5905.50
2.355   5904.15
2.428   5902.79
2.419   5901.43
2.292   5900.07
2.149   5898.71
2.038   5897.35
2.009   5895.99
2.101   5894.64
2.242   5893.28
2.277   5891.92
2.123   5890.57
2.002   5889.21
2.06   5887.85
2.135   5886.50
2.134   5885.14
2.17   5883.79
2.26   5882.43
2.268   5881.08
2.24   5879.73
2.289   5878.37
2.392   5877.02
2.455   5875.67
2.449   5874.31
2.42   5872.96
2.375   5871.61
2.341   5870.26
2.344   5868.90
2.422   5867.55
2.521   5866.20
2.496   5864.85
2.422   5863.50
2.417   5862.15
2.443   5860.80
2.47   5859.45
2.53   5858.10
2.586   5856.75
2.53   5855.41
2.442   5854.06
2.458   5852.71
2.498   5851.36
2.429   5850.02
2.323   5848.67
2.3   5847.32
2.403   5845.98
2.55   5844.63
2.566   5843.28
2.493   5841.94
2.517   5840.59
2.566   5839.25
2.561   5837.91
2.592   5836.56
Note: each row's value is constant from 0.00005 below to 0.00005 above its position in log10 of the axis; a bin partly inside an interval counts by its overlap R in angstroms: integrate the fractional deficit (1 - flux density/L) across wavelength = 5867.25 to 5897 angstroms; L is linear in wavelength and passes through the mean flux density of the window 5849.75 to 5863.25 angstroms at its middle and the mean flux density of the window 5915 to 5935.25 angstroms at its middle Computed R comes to 2.4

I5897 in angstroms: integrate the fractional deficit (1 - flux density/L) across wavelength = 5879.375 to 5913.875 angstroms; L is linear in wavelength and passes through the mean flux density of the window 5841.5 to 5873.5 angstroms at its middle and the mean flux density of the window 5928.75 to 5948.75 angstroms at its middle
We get 2.9 angstroms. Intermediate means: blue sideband 2.45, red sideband 2.44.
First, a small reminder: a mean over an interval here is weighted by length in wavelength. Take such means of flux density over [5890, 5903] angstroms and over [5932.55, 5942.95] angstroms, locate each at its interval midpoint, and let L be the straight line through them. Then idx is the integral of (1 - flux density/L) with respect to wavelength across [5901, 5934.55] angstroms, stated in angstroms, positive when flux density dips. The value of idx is -1.1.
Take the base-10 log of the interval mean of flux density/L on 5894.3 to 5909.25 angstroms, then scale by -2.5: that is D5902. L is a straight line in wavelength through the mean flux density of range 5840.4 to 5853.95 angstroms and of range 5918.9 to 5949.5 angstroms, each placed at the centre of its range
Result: 0.09 mag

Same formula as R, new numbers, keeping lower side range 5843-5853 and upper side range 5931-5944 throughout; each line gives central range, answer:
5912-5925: -0.2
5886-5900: 1.8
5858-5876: 0.0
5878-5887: 0.8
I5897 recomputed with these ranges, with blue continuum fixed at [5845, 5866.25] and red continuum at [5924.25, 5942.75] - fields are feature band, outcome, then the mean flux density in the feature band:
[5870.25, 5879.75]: 0.22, 2.38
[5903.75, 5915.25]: 0.11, 2.39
